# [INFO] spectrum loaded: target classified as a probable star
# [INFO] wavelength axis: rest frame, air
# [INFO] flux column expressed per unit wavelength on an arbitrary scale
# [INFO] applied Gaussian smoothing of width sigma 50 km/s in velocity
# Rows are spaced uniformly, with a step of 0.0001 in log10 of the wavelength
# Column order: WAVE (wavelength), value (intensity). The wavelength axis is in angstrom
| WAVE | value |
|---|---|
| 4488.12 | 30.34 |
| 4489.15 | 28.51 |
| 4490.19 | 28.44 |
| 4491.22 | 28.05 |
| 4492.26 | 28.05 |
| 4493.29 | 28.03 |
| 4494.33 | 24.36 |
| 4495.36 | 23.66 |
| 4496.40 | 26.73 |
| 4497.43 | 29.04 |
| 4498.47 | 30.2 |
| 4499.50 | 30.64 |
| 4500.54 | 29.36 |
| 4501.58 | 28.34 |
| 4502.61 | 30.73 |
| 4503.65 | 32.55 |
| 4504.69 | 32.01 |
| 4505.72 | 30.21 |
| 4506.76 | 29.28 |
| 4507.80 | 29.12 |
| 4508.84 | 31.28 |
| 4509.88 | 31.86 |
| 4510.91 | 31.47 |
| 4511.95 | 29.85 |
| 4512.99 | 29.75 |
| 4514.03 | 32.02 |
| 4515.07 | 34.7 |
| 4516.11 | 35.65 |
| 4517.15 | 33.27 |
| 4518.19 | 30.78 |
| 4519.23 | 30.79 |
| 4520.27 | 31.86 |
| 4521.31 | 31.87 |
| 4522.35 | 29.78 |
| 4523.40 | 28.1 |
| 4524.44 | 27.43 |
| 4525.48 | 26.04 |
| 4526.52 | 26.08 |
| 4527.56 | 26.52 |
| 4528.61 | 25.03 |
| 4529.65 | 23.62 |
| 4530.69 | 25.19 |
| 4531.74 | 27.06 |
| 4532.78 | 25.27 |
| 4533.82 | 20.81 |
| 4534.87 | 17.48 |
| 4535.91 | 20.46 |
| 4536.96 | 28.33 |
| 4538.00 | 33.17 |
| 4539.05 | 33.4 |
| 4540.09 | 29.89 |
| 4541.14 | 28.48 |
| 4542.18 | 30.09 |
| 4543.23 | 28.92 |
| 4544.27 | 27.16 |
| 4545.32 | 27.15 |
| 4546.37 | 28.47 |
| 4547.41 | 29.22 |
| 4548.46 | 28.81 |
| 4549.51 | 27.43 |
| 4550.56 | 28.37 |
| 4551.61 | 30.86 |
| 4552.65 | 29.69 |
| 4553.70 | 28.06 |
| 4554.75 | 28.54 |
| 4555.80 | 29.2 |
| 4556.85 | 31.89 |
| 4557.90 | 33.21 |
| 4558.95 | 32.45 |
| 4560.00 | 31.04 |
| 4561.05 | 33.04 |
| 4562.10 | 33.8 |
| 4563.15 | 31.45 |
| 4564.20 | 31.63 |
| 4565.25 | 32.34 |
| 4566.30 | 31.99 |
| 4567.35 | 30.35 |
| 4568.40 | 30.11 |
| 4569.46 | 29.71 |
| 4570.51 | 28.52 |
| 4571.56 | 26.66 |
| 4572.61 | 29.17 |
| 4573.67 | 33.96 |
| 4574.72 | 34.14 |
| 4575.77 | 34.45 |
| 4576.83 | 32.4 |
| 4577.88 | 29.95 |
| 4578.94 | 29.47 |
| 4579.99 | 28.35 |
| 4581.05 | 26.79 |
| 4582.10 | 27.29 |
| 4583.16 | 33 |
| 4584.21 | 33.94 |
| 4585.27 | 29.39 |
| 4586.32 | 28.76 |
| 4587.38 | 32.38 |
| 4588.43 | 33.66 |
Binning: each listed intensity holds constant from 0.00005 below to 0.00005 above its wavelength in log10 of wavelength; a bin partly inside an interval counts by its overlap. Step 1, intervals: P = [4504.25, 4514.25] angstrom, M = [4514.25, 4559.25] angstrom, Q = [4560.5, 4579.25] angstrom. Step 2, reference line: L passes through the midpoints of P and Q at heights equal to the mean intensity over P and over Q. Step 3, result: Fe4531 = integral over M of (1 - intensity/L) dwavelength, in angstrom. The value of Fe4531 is 3.38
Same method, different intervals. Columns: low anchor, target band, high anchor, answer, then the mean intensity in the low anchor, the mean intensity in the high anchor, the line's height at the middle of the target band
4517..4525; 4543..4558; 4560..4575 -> 0.9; 30.3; 31.2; 30.9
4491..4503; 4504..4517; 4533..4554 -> -1.6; 28.1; 27.8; 28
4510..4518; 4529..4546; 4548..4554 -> 1.9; 32.3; 28.9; 30.1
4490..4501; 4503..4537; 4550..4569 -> 0.4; 27.8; 31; 29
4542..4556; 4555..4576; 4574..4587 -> -1.2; 28.7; 30.7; 29.7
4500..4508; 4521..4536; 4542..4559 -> 2.2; 30.2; 29.3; 29.7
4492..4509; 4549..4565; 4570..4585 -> -0.3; 29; 30.6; 30.1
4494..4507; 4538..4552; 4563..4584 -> 0.4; 29.1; 30.6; 30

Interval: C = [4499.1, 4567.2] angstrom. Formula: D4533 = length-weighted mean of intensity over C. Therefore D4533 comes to 29.5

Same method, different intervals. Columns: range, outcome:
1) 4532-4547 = 27.1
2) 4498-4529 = 30.2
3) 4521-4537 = 25.4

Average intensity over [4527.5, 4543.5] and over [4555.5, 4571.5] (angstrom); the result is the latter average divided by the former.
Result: 1.18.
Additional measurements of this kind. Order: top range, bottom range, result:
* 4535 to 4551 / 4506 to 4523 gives 0.90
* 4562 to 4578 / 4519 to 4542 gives 1.15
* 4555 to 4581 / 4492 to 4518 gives 1.03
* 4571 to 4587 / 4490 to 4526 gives 1.02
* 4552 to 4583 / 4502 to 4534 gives 1.04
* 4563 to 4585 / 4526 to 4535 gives 1.26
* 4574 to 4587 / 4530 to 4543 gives 1.15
